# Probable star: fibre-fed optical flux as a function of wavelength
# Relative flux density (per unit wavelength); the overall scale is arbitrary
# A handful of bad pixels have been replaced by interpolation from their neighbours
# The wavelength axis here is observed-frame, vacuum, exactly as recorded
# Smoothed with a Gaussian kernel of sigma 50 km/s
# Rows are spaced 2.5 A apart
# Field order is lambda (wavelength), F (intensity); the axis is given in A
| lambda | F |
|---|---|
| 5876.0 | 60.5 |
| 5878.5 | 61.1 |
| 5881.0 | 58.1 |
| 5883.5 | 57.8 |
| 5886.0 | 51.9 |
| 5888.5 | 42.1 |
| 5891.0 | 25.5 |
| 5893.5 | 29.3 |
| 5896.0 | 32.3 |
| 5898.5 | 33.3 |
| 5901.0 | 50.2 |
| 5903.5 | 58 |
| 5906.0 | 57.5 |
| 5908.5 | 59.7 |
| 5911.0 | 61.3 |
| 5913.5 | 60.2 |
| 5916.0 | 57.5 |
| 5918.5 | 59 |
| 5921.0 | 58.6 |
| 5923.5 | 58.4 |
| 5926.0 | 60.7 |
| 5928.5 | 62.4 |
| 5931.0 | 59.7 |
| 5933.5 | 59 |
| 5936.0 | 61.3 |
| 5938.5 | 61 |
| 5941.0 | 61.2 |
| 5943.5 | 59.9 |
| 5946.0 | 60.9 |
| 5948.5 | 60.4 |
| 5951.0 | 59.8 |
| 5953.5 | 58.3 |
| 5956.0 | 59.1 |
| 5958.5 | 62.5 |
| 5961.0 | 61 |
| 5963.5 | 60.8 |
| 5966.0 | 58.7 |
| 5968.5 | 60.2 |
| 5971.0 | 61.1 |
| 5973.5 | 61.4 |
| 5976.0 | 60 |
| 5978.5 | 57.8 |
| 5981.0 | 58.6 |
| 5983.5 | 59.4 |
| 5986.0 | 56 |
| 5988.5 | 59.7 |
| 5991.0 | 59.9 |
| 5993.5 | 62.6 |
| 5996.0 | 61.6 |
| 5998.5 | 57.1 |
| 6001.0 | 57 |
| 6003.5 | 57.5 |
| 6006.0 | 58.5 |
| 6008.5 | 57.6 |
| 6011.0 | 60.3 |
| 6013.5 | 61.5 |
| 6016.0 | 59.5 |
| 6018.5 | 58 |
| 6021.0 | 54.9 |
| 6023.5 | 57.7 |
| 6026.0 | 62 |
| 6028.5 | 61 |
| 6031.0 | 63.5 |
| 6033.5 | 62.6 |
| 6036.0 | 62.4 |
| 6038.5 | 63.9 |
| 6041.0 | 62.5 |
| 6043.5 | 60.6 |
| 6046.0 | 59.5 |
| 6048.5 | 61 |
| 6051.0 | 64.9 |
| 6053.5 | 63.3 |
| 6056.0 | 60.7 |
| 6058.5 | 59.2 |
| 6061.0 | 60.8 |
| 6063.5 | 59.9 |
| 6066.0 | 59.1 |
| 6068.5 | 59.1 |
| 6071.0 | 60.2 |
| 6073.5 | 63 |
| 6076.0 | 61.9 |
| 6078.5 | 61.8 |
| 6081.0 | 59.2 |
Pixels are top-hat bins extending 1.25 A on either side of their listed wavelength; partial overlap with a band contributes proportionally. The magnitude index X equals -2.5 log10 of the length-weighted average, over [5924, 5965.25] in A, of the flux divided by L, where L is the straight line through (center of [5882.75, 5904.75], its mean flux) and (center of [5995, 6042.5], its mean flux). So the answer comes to -0.224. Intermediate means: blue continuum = 41.9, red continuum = 59.9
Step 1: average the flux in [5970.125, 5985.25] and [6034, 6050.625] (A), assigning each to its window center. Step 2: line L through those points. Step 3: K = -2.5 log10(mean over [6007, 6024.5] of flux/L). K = 0.04 mag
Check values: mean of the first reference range 59.6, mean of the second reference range 61.9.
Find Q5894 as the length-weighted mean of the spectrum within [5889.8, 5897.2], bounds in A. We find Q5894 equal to 29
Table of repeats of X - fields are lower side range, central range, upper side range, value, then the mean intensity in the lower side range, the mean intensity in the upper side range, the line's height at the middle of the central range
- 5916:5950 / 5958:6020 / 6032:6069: 0.02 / 60.1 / 61.4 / 60.7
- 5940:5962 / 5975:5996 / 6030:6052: 0.03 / 60.3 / 62.3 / 61.1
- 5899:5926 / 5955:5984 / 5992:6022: -0.03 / 57.5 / 58.9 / 58.3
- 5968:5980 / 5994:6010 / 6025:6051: 0.04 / 60.1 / 62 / 60.9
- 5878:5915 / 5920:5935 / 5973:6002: -0.14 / 49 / 59.2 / 52.5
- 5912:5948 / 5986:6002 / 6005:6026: -0.01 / 60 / 58.7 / 59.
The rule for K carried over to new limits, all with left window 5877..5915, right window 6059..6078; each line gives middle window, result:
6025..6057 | -0.06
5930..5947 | -0.16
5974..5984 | -0.08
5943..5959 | -0.14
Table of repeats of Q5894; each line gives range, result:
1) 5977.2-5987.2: 58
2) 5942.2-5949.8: 60.4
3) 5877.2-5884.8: 59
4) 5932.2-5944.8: 60.5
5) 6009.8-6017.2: 60.4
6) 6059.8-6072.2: 59.8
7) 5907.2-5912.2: 60.5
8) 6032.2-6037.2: 62.5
